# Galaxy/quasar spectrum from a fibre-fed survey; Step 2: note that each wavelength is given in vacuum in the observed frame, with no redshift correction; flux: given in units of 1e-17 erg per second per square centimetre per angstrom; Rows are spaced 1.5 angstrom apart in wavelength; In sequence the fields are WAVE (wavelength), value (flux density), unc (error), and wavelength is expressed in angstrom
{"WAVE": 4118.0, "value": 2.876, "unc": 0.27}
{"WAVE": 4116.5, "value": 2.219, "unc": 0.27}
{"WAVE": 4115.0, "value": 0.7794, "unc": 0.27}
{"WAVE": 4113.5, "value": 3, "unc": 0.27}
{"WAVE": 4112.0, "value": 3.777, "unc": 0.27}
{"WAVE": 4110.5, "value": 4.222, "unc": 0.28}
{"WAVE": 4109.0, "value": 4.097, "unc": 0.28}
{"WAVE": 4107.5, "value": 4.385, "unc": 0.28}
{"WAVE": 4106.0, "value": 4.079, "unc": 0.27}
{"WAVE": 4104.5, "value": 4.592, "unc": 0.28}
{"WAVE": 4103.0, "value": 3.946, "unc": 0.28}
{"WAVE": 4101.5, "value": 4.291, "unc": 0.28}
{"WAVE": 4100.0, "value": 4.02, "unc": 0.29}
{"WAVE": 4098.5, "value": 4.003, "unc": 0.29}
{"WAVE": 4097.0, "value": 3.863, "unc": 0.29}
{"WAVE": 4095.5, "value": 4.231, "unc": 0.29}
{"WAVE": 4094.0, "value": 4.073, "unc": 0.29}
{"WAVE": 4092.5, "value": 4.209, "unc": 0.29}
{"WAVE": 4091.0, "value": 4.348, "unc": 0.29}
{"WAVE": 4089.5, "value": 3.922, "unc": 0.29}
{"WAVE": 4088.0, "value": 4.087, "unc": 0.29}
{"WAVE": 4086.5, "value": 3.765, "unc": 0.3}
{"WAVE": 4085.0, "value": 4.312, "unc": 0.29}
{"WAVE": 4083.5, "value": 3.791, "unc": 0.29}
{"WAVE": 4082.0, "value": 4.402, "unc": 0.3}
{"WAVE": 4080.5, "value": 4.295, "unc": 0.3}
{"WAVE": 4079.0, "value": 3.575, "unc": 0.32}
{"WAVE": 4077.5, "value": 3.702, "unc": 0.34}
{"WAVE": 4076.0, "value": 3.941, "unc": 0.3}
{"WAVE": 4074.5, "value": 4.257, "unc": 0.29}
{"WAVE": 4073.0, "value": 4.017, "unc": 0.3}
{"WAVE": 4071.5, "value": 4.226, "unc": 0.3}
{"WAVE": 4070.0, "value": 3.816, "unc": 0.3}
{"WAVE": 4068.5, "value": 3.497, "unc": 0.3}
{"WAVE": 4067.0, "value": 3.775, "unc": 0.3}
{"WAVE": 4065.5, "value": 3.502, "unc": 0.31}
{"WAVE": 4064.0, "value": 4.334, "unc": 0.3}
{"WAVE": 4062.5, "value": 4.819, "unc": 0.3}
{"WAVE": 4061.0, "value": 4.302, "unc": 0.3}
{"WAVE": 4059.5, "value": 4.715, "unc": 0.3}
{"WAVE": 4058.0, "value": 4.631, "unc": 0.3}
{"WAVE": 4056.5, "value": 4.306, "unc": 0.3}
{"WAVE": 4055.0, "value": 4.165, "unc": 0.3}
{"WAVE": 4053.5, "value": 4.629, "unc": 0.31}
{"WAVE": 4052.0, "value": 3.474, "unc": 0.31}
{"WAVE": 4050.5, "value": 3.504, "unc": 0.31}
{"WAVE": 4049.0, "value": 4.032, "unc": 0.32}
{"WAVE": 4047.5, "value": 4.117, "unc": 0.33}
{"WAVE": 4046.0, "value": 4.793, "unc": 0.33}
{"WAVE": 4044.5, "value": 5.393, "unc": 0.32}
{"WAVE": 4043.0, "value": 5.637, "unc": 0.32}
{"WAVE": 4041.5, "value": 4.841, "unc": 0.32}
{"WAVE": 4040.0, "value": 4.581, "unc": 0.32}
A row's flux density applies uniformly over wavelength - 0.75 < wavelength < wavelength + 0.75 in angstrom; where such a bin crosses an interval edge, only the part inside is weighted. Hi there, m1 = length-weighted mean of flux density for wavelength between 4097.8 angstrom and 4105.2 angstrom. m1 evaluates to 4.17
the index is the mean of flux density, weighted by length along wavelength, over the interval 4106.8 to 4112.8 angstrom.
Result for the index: 4.11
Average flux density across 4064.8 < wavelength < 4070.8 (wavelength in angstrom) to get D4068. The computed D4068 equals 3.65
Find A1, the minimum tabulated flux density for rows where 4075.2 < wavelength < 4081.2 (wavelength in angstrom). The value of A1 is 3.575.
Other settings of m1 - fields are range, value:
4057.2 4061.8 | 4.55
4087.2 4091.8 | 4.12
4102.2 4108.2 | 4.25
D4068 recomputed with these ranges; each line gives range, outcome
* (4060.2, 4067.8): 4.15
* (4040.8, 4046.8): 5.16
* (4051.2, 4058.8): 4.24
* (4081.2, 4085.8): 4.17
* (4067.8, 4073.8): 3.9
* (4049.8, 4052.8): 3.51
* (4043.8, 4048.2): 4.77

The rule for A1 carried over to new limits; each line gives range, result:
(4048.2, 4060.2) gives 3.474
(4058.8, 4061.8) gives 4.302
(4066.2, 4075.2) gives 3.497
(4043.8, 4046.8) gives 4.793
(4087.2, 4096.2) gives 3.922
